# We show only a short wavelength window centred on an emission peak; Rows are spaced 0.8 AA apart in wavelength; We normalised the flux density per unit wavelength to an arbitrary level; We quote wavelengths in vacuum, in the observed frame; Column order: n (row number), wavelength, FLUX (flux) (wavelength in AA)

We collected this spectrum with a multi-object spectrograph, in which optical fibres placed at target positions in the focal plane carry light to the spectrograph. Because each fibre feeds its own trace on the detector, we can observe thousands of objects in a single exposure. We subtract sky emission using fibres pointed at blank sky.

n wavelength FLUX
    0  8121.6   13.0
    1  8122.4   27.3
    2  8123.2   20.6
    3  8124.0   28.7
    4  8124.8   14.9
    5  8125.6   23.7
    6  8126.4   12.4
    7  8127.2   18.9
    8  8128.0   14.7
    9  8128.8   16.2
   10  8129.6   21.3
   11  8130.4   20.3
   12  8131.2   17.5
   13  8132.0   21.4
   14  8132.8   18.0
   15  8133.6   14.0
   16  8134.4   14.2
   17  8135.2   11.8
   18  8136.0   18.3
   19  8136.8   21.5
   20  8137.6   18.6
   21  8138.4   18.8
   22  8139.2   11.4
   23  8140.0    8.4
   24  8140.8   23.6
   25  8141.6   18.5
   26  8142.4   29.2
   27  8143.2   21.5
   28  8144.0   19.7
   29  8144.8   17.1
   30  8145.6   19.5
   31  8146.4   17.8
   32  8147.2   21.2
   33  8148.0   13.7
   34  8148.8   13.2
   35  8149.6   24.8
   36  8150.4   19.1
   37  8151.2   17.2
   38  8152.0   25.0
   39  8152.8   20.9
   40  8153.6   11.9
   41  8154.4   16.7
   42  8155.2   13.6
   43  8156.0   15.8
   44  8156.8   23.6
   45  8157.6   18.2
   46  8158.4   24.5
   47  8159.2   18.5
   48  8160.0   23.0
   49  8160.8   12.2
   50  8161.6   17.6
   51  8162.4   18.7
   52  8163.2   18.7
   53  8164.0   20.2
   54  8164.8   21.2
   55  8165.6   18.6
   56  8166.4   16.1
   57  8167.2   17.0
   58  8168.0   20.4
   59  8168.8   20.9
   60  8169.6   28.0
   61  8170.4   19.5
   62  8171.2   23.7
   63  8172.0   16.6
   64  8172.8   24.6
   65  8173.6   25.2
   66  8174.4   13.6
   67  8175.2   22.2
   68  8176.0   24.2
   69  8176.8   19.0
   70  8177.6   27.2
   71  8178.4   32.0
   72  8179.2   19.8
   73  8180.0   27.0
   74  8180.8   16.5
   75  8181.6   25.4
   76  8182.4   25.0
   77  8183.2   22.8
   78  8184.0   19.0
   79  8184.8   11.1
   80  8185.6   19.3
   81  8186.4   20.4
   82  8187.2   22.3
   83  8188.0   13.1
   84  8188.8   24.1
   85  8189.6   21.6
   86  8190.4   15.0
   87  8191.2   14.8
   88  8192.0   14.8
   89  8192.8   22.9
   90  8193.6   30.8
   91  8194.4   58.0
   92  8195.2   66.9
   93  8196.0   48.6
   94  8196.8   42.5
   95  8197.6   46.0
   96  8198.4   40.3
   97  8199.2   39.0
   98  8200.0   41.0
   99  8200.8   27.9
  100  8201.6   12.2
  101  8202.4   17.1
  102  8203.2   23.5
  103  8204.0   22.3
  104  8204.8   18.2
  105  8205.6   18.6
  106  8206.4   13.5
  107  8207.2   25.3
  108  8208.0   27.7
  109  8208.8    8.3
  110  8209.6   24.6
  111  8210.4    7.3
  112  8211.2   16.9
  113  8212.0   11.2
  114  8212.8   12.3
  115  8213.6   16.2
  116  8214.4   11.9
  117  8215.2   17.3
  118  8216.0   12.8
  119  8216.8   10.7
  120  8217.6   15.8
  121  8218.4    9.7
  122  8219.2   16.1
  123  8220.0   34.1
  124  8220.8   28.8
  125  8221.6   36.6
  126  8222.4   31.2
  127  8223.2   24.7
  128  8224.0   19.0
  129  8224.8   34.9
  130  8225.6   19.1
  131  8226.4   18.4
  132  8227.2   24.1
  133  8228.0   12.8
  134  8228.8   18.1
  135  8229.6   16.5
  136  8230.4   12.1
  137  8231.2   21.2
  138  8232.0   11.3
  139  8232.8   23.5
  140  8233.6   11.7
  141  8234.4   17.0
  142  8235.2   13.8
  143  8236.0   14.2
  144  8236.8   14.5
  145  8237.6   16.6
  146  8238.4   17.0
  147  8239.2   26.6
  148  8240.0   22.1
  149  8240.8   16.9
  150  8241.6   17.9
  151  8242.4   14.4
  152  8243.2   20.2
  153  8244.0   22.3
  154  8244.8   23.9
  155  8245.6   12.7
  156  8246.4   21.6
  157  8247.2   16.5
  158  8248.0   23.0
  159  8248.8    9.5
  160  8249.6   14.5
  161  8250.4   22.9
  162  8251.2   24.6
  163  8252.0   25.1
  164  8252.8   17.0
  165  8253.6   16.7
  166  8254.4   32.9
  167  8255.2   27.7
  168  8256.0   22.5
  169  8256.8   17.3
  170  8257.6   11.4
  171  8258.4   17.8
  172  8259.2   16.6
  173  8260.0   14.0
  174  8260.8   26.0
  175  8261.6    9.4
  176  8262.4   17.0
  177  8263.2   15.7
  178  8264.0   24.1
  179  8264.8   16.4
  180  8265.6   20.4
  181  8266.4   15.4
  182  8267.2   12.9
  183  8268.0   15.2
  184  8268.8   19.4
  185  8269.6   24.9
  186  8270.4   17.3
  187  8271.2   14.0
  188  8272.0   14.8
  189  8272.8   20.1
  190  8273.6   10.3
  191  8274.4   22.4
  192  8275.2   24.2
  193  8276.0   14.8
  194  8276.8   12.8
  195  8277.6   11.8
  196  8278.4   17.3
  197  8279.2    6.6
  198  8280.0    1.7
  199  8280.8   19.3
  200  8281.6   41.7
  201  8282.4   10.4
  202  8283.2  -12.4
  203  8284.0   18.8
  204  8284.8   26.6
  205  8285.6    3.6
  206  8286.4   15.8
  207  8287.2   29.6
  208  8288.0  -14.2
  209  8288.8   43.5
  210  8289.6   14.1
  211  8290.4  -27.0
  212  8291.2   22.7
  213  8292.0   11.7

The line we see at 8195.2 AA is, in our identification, H-alpha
